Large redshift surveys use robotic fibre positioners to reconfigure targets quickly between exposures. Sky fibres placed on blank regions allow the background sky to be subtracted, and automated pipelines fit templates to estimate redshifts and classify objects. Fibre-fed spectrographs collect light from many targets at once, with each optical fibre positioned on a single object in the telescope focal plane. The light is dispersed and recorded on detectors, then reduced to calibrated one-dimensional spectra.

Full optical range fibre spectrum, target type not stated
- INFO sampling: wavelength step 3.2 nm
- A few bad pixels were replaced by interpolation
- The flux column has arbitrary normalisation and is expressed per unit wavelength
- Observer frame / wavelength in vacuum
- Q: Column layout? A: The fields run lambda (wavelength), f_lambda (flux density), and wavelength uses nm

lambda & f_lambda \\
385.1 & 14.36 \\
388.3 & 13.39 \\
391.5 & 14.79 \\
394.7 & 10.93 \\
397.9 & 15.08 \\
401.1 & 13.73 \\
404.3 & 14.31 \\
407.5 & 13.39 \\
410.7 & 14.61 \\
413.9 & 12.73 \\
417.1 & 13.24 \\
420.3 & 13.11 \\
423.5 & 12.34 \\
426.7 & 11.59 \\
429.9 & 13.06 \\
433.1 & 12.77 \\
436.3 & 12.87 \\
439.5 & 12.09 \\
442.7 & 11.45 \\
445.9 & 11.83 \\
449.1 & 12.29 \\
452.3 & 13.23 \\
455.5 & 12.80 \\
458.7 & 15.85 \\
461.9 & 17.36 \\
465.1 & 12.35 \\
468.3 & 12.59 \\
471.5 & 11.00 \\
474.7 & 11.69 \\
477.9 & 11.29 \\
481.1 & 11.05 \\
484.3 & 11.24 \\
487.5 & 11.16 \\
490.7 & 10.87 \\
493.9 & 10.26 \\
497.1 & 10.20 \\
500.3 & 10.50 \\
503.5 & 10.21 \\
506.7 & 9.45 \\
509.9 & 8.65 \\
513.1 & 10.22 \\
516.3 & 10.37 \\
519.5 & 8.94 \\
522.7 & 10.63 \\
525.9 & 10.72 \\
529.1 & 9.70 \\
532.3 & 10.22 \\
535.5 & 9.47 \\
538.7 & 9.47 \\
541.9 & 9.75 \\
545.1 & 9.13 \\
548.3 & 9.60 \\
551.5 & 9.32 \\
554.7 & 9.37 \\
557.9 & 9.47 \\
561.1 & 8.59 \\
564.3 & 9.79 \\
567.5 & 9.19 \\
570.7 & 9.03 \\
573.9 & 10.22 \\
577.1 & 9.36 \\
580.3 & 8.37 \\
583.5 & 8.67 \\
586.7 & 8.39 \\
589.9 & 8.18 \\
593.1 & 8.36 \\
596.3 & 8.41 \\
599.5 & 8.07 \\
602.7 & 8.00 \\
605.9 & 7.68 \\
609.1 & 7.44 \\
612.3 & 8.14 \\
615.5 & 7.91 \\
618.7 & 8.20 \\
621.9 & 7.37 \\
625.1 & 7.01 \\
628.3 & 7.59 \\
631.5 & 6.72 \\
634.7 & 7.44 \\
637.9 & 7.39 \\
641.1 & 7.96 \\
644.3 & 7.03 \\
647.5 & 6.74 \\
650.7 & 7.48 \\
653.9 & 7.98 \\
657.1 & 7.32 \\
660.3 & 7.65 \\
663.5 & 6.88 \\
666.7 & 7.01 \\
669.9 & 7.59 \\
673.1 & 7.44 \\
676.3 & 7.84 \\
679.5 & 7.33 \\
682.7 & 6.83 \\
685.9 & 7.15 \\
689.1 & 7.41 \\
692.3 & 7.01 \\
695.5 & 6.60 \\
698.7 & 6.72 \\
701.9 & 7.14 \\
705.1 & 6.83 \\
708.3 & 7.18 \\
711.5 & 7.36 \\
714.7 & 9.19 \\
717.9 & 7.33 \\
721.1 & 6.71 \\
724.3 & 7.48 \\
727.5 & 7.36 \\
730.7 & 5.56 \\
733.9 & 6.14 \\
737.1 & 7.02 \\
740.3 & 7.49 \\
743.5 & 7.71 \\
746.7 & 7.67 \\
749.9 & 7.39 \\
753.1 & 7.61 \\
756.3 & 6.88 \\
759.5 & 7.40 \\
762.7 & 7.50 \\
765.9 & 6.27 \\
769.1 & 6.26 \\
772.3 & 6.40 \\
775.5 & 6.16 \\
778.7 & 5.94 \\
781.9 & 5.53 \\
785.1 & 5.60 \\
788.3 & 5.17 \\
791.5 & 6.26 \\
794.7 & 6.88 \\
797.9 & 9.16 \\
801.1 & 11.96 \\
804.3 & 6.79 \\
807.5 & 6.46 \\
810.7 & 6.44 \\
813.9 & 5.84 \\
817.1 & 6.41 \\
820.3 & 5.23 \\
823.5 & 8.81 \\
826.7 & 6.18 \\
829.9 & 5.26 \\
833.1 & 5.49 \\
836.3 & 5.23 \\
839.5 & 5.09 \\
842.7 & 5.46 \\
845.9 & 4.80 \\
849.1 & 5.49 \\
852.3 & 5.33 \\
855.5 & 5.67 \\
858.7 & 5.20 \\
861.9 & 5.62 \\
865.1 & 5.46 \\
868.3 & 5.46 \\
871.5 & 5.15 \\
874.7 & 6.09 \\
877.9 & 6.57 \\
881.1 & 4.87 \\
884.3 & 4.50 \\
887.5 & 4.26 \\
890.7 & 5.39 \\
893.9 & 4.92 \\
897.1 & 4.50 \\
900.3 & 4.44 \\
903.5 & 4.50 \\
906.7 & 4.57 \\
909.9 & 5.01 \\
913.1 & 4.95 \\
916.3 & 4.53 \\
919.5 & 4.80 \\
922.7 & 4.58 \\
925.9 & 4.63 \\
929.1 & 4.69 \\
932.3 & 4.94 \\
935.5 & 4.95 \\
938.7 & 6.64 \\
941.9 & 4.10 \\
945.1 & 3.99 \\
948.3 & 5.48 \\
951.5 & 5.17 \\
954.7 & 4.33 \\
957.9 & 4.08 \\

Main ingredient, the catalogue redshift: 0.646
